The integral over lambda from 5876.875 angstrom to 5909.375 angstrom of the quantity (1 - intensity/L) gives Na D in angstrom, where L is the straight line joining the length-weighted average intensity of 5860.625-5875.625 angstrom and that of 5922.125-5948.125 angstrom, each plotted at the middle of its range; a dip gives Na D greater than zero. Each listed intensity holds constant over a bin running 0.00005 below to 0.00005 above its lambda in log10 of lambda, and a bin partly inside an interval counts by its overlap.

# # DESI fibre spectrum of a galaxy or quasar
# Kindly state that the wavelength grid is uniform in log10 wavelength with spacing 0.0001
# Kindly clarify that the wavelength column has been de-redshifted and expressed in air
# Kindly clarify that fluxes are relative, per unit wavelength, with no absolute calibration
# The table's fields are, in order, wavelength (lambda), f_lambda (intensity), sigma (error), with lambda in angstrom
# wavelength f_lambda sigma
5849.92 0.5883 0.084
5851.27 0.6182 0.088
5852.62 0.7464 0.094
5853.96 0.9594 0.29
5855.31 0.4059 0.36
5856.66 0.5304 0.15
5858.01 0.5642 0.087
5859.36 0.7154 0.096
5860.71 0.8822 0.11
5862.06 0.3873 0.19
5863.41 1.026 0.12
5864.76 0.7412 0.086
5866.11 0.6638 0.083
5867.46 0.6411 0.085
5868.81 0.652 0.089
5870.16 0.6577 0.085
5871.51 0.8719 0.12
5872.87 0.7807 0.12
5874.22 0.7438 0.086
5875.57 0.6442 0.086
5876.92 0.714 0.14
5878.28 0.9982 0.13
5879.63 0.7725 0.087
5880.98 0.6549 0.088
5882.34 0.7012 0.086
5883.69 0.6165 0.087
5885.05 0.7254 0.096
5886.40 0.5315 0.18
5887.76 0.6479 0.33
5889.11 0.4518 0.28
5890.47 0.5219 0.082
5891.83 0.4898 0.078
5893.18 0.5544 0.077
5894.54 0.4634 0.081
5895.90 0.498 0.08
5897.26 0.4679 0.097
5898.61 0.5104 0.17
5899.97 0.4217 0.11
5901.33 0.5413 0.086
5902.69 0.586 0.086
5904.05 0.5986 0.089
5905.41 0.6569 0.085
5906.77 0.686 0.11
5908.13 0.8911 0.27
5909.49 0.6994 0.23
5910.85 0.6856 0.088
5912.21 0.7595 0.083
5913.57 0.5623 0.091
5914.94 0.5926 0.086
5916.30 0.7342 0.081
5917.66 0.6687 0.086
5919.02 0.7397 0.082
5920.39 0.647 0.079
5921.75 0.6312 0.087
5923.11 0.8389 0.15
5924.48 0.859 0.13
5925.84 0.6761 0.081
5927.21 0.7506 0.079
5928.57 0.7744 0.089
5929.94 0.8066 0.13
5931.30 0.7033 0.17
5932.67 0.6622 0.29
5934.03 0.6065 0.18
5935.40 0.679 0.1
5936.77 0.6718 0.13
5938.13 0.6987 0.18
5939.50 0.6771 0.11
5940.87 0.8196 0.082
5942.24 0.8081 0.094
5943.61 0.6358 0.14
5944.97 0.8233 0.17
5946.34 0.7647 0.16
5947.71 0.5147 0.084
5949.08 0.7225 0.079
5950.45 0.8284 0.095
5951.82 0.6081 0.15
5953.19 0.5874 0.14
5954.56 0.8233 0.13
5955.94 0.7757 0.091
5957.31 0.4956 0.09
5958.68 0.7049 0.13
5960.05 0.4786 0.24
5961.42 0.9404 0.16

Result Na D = 5.0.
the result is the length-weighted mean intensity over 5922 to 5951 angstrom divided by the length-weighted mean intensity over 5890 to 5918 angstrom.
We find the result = 1.2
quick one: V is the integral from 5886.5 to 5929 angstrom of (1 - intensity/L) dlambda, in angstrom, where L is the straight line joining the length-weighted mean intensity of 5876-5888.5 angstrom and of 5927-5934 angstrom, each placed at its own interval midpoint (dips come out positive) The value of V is 5.1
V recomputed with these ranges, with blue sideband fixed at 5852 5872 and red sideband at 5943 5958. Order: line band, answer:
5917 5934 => -0.8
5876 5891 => 0.6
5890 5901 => 3.2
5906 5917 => -0.1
